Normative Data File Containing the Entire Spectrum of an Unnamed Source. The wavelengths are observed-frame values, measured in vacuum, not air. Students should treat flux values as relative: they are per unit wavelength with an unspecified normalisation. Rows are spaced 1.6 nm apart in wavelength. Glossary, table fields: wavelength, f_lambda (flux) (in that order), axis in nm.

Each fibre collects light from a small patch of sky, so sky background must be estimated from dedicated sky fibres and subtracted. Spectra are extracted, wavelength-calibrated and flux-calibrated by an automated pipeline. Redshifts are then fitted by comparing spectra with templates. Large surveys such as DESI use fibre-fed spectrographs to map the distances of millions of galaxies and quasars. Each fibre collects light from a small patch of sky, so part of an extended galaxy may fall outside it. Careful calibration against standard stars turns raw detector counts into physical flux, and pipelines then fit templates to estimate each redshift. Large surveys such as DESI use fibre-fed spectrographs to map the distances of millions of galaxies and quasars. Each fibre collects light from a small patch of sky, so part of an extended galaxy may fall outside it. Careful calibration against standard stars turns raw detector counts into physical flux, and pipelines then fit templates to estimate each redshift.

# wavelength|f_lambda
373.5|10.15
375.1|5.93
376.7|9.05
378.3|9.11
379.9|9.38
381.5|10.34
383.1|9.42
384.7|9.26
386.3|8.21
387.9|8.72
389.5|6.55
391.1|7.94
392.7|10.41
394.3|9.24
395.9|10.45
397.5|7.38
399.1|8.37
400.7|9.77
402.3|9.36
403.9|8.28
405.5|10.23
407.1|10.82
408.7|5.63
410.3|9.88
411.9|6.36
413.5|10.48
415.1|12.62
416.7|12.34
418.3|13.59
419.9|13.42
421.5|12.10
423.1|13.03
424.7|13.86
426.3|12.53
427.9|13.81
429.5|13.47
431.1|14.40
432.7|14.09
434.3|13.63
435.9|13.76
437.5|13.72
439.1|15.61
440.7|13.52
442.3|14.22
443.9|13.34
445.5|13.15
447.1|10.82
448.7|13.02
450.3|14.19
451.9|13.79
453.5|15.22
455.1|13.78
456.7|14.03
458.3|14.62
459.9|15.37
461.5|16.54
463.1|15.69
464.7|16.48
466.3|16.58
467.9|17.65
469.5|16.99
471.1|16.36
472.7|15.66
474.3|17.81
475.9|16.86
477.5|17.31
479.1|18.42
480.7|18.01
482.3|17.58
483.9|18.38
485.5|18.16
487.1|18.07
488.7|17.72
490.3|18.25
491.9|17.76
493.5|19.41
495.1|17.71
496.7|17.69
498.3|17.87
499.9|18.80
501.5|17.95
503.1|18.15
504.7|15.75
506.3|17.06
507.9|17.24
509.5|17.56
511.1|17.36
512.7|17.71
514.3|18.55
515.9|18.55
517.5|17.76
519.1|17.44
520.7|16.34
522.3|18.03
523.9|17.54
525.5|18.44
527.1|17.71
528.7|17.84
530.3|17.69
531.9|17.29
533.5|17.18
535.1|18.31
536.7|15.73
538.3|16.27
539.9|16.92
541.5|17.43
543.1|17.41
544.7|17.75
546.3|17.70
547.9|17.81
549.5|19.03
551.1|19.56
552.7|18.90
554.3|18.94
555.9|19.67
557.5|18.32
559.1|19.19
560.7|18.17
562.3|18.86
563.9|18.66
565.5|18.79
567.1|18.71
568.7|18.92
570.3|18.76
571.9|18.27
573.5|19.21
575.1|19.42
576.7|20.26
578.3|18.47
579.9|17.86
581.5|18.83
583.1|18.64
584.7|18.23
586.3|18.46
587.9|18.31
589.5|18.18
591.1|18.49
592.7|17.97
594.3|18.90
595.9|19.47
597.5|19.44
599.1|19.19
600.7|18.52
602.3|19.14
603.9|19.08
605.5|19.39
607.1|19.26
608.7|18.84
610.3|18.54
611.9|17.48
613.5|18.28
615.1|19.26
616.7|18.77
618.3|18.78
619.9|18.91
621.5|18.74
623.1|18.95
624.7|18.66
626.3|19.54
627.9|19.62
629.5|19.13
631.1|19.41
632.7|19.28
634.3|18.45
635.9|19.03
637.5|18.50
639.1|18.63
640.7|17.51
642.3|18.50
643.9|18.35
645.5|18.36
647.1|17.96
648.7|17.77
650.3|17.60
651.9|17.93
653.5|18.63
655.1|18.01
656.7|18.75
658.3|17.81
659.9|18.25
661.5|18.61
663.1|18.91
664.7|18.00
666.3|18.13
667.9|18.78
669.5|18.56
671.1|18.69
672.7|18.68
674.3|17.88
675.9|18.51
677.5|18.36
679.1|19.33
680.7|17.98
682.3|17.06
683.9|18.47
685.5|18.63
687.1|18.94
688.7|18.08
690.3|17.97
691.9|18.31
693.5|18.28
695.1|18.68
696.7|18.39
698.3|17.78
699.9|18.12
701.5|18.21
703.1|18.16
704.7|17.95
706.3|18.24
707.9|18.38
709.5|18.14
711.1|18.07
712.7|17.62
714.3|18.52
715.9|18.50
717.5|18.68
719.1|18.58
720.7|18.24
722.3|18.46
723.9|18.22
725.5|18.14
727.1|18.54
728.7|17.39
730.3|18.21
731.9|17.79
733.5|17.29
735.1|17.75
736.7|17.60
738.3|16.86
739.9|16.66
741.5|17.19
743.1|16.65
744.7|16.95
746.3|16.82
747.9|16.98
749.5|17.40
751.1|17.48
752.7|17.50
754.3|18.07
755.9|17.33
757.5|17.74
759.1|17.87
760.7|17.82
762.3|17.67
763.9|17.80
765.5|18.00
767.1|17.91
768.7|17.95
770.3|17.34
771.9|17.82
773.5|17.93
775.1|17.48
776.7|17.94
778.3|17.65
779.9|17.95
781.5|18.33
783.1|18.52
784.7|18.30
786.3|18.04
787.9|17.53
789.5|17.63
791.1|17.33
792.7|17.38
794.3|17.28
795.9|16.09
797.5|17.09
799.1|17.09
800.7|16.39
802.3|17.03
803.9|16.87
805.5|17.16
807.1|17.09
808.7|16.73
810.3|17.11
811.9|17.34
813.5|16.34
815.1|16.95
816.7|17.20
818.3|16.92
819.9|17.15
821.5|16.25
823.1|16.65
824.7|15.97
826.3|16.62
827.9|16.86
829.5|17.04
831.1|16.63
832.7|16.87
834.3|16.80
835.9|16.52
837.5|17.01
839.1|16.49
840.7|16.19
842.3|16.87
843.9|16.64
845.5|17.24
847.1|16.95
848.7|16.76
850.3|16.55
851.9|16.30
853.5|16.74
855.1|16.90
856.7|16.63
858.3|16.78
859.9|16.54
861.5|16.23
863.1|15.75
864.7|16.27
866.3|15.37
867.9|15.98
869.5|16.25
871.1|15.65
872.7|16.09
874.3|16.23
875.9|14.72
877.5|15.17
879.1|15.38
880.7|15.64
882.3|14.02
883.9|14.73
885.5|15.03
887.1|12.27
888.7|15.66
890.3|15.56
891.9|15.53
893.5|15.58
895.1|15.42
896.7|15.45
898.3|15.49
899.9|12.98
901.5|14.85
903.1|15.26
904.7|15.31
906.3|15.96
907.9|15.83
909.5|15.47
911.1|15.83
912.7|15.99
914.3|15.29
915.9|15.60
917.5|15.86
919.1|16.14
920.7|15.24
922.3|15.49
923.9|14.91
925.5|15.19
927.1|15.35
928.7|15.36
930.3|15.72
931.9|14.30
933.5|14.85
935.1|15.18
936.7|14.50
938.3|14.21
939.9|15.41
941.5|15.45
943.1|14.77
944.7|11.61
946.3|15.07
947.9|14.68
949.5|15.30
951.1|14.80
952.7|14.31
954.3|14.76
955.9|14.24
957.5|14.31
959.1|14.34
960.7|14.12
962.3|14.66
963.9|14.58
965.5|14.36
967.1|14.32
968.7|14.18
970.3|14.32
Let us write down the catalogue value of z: 0.038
